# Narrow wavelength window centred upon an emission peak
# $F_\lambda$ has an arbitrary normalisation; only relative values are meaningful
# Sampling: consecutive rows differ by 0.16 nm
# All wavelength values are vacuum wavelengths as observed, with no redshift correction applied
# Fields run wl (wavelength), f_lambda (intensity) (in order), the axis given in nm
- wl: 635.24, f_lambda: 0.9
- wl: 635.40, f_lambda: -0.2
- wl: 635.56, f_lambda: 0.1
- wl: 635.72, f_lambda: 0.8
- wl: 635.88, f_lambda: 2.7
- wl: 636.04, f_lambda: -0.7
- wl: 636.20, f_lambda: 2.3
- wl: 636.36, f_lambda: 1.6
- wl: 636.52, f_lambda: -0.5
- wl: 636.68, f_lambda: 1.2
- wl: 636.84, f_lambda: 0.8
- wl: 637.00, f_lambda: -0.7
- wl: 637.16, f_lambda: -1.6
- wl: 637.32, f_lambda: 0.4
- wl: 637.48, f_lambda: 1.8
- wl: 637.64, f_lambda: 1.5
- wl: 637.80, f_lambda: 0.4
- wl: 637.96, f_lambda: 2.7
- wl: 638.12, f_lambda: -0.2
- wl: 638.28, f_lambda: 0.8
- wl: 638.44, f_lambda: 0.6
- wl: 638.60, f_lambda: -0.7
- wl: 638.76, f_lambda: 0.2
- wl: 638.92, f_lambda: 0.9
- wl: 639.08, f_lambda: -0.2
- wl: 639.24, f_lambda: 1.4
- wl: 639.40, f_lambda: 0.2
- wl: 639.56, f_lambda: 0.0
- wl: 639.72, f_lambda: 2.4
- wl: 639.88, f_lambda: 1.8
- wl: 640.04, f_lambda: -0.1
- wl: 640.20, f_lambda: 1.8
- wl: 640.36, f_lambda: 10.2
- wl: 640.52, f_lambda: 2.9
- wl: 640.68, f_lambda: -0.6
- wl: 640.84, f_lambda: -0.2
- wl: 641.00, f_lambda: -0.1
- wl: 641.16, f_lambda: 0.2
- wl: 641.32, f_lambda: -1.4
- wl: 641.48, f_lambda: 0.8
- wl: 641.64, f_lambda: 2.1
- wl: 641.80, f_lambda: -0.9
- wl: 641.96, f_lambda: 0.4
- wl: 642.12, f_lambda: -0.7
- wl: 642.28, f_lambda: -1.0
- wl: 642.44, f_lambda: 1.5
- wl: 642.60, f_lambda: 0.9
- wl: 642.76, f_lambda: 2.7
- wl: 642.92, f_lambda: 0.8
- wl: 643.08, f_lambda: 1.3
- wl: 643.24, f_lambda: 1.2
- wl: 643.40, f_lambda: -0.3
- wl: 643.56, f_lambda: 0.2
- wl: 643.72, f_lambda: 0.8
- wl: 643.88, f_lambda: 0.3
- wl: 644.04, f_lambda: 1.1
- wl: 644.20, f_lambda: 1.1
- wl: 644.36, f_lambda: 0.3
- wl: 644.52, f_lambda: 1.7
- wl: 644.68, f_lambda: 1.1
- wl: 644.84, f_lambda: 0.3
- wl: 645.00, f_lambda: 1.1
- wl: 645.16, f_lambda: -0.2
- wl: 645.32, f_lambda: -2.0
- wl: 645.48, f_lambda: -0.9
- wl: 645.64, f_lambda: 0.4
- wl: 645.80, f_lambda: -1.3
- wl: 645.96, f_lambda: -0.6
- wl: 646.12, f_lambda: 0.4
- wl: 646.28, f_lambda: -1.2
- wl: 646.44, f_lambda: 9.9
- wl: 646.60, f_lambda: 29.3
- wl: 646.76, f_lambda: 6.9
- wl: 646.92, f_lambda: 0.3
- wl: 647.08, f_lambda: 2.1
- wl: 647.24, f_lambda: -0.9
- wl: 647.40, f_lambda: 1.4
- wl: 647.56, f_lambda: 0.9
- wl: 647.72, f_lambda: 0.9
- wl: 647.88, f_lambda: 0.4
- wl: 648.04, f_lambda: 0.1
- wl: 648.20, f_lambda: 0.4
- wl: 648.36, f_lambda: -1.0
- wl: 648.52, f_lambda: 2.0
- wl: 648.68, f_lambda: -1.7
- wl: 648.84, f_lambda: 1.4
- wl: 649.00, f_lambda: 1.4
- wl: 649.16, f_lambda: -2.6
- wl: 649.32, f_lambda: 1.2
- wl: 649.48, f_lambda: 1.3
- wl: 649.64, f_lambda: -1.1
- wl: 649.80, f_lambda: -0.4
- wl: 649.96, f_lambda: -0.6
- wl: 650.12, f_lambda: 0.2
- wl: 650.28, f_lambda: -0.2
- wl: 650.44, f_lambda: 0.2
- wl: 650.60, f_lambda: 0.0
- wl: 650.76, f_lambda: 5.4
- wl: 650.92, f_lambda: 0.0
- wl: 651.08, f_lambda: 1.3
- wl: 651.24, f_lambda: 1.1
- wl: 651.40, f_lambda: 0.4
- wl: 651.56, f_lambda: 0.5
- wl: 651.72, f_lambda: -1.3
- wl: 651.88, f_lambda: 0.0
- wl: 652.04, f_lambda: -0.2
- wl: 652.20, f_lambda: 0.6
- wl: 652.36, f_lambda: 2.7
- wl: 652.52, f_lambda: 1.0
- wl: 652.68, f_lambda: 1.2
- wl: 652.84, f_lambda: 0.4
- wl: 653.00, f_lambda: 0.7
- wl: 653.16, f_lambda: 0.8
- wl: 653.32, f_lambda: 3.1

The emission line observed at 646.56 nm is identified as [O III] 5007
